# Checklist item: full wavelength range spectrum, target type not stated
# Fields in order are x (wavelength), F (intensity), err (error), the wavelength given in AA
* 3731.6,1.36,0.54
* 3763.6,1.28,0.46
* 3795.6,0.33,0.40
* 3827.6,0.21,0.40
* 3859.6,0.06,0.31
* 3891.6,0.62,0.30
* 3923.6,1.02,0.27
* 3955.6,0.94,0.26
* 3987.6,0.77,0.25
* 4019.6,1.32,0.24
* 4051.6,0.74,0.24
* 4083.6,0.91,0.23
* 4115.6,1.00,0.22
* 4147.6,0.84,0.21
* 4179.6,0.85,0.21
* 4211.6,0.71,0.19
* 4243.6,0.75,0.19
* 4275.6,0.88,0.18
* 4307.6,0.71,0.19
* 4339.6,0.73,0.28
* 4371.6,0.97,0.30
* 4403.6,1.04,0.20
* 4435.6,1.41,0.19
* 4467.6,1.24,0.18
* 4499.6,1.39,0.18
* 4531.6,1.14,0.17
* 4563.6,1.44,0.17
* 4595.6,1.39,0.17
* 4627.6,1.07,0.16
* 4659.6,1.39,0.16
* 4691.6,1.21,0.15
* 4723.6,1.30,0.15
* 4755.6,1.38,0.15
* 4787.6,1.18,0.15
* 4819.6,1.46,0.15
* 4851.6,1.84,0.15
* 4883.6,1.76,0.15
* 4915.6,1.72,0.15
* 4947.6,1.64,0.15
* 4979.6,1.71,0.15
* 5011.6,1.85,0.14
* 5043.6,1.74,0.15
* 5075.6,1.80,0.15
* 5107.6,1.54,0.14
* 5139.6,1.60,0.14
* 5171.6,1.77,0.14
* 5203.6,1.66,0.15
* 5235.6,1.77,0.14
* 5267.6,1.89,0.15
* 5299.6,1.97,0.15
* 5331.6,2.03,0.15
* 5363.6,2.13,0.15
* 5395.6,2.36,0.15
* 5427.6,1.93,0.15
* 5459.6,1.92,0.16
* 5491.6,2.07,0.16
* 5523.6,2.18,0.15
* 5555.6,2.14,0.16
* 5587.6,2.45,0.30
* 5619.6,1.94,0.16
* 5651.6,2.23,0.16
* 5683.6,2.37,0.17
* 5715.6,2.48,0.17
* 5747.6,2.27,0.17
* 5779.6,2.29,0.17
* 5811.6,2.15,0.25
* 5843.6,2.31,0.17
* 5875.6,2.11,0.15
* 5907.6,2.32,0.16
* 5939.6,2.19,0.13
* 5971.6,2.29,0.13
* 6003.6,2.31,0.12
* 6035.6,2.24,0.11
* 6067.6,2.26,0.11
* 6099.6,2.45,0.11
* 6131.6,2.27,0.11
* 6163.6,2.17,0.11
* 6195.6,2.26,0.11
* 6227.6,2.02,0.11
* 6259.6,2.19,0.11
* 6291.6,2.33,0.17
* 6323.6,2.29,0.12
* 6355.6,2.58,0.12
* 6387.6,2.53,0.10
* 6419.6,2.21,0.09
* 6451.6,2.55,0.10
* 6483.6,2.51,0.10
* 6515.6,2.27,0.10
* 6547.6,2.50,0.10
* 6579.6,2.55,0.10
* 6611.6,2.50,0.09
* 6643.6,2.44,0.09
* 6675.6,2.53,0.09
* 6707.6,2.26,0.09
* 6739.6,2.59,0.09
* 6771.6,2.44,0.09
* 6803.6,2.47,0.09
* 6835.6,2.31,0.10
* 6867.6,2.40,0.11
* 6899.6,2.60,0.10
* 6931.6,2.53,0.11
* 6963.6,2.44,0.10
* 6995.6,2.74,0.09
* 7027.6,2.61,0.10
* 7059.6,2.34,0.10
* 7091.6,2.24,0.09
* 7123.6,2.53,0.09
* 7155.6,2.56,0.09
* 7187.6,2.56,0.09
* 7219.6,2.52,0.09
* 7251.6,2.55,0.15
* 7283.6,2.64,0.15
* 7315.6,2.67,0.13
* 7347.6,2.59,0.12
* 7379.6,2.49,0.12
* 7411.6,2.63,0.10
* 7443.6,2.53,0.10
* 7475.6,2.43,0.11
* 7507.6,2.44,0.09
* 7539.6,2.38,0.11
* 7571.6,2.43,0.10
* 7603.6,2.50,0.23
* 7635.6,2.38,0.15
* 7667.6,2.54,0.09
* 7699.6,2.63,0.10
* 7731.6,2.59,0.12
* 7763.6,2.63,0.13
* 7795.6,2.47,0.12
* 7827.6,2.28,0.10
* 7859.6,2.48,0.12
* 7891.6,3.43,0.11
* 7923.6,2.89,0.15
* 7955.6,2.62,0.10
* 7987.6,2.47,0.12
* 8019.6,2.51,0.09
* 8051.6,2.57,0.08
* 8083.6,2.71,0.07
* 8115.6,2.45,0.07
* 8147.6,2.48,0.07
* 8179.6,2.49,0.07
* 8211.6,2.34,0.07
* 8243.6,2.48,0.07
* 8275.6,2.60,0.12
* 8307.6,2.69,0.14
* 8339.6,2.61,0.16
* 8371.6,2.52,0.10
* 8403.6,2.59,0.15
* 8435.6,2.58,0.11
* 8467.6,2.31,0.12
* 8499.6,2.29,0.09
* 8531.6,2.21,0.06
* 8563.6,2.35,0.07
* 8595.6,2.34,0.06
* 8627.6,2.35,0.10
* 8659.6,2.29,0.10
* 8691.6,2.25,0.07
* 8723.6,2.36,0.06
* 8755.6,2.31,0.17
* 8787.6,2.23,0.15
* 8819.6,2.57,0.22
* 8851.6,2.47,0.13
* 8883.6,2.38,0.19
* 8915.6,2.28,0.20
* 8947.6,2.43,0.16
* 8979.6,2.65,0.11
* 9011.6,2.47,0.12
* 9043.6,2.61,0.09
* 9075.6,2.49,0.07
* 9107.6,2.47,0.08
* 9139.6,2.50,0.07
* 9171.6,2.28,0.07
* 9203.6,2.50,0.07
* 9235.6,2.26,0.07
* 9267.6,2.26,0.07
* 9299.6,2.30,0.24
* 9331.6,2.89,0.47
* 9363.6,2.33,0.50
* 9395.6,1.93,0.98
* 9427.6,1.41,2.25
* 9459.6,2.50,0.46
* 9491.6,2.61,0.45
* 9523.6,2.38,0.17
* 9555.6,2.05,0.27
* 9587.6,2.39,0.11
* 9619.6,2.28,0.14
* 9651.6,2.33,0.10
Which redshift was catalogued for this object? 0.203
